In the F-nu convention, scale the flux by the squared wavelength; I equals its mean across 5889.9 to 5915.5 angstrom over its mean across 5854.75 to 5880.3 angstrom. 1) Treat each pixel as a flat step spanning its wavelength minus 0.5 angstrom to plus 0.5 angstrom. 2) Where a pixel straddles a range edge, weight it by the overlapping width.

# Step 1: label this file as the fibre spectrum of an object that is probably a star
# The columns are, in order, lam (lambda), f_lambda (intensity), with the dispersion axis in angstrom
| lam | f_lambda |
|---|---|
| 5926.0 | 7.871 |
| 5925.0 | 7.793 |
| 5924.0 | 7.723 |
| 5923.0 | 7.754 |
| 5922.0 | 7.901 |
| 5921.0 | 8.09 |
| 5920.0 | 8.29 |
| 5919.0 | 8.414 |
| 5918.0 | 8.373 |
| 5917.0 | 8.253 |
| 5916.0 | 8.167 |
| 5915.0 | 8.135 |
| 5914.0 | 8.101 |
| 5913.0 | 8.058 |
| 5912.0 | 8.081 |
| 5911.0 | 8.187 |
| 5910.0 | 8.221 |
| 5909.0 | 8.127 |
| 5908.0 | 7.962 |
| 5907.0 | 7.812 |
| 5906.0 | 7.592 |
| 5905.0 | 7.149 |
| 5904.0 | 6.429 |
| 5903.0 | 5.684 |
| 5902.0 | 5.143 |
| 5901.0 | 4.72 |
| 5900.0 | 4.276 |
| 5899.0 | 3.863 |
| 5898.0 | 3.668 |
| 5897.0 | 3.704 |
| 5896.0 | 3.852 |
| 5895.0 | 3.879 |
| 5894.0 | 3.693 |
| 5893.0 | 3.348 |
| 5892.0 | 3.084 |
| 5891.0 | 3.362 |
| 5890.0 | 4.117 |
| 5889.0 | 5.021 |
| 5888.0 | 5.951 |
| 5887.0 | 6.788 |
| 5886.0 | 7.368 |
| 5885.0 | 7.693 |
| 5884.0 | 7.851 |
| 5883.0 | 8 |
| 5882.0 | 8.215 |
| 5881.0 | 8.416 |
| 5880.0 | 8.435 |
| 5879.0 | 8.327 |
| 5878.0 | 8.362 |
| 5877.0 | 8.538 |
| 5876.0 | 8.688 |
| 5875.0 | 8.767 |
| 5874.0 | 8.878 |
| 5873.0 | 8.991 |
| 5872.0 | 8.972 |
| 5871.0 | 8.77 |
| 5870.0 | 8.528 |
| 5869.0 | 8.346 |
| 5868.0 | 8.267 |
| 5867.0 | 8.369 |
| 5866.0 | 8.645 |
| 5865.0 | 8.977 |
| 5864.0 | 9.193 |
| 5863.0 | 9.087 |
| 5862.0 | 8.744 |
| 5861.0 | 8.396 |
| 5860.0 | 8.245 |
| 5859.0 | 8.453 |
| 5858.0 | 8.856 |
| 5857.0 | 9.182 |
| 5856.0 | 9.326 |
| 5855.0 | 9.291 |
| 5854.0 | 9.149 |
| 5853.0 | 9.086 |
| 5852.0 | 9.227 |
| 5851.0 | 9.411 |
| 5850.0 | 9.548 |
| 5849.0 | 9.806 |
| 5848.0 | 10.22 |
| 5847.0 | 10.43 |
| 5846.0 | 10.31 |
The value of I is 0.67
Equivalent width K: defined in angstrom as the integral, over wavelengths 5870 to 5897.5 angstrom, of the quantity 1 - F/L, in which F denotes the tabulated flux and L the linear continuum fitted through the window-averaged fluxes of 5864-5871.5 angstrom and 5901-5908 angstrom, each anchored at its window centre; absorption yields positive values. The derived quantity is 3.8 angstrom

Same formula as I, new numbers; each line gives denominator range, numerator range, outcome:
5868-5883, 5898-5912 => 0.77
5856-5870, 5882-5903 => 0.59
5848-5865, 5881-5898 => 0.60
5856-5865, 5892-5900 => 0.43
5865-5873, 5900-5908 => 0.74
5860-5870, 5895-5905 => 0.55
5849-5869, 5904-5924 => 0.91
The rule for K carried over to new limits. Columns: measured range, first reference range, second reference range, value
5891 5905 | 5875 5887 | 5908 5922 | 6.57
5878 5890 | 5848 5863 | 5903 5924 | 1.63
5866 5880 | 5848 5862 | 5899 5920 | -0.16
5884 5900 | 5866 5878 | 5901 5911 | 6.27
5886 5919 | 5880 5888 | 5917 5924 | 7.70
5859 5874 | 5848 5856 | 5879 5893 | -1.03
